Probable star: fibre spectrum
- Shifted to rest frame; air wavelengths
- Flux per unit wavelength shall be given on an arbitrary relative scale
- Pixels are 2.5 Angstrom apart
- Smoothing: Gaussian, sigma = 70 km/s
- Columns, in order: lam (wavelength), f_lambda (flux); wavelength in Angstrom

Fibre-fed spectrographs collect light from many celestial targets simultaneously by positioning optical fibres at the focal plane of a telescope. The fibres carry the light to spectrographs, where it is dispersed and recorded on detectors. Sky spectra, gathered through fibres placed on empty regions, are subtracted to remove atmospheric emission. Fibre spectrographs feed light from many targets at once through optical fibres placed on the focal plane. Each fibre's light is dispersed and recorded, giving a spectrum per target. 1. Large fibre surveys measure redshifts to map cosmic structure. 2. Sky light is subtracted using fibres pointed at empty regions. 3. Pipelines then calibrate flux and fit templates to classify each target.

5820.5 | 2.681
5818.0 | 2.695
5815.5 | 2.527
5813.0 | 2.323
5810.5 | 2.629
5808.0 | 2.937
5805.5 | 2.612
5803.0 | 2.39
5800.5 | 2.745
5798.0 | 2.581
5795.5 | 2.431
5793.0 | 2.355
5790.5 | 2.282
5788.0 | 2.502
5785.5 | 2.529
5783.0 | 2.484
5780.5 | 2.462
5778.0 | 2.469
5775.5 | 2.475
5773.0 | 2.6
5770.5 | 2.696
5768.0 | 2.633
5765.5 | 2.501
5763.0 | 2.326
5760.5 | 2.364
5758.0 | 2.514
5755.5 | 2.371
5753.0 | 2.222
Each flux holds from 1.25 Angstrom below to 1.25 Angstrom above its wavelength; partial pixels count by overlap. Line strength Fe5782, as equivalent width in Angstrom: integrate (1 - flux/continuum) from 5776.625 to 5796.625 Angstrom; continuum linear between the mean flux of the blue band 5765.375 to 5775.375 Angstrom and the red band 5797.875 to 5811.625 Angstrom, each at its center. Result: 1.4 Angstrom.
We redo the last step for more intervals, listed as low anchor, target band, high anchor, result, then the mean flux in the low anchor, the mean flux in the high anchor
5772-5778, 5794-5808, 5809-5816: -0.4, 2.52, 2.51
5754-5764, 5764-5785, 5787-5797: -1.3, 2.39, 2.39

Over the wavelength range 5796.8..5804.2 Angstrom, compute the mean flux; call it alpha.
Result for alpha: 2.57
